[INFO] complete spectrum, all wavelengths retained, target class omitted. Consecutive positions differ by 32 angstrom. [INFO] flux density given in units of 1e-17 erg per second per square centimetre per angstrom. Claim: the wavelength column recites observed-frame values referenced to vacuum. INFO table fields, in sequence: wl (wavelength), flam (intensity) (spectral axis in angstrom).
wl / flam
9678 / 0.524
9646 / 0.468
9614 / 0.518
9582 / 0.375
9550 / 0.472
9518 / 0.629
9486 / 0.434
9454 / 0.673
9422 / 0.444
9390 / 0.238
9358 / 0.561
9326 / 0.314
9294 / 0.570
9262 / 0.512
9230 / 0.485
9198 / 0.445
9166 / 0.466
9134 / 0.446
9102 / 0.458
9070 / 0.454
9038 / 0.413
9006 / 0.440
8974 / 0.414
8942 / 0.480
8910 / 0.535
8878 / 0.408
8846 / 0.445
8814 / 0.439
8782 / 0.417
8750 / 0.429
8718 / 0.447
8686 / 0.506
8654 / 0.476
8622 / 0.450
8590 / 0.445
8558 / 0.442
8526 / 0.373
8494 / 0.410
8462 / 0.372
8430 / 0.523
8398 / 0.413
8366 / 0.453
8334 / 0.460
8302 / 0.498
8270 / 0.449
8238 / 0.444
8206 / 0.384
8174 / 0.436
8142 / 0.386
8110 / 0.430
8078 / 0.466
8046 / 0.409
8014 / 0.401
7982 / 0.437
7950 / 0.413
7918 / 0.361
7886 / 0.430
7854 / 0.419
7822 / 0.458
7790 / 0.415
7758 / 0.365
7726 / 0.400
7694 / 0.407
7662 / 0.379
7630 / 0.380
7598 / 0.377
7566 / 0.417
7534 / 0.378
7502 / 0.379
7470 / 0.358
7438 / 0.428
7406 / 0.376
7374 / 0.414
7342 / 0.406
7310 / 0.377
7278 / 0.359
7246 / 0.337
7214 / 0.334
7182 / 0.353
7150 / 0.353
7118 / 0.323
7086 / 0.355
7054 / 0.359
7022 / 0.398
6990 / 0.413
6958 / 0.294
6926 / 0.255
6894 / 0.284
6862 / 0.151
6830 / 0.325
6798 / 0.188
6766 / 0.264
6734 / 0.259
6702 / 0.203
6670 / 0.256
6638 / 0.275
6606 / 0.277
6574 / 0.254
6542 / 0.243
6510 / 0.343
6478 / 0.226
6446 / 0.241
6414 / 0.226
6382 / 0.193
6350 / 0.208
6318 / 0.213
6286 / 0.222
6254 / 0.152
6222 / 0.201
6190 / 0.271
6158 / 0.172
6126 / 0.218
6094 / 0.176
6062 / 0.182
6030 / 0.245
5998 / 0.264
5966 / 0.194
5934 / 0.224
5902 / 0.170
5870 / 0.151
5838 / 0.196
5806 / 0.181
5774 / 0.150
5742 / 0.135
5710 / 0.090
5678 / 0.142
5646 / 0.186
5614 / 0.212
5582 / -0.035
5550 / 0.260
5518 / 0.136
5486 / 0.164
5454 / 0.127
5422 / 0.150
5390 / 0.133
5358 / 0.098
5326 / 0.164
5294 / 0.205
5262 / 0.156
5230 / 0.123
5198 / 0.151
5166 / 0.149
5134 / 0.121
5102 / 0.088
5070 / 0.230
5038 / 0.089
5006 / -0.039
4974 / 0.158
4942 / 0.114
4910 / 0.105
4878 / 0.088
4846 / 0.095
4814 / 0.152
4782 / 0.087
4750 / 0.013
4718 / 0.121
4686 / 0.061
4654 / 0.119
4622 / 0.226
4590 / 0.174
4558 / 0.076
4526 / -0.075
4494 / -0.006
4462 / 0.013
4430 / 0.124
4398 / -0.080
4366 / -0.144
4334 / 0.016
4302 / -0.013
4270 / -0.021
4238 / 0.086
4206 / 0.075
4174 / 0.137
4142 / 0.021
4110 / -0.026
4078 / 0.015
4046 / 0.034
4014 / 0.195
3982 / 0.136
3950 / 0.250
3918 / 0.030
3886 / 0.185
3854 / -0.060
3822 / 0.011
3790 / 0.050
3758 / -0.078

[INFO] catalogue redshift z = 0.745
